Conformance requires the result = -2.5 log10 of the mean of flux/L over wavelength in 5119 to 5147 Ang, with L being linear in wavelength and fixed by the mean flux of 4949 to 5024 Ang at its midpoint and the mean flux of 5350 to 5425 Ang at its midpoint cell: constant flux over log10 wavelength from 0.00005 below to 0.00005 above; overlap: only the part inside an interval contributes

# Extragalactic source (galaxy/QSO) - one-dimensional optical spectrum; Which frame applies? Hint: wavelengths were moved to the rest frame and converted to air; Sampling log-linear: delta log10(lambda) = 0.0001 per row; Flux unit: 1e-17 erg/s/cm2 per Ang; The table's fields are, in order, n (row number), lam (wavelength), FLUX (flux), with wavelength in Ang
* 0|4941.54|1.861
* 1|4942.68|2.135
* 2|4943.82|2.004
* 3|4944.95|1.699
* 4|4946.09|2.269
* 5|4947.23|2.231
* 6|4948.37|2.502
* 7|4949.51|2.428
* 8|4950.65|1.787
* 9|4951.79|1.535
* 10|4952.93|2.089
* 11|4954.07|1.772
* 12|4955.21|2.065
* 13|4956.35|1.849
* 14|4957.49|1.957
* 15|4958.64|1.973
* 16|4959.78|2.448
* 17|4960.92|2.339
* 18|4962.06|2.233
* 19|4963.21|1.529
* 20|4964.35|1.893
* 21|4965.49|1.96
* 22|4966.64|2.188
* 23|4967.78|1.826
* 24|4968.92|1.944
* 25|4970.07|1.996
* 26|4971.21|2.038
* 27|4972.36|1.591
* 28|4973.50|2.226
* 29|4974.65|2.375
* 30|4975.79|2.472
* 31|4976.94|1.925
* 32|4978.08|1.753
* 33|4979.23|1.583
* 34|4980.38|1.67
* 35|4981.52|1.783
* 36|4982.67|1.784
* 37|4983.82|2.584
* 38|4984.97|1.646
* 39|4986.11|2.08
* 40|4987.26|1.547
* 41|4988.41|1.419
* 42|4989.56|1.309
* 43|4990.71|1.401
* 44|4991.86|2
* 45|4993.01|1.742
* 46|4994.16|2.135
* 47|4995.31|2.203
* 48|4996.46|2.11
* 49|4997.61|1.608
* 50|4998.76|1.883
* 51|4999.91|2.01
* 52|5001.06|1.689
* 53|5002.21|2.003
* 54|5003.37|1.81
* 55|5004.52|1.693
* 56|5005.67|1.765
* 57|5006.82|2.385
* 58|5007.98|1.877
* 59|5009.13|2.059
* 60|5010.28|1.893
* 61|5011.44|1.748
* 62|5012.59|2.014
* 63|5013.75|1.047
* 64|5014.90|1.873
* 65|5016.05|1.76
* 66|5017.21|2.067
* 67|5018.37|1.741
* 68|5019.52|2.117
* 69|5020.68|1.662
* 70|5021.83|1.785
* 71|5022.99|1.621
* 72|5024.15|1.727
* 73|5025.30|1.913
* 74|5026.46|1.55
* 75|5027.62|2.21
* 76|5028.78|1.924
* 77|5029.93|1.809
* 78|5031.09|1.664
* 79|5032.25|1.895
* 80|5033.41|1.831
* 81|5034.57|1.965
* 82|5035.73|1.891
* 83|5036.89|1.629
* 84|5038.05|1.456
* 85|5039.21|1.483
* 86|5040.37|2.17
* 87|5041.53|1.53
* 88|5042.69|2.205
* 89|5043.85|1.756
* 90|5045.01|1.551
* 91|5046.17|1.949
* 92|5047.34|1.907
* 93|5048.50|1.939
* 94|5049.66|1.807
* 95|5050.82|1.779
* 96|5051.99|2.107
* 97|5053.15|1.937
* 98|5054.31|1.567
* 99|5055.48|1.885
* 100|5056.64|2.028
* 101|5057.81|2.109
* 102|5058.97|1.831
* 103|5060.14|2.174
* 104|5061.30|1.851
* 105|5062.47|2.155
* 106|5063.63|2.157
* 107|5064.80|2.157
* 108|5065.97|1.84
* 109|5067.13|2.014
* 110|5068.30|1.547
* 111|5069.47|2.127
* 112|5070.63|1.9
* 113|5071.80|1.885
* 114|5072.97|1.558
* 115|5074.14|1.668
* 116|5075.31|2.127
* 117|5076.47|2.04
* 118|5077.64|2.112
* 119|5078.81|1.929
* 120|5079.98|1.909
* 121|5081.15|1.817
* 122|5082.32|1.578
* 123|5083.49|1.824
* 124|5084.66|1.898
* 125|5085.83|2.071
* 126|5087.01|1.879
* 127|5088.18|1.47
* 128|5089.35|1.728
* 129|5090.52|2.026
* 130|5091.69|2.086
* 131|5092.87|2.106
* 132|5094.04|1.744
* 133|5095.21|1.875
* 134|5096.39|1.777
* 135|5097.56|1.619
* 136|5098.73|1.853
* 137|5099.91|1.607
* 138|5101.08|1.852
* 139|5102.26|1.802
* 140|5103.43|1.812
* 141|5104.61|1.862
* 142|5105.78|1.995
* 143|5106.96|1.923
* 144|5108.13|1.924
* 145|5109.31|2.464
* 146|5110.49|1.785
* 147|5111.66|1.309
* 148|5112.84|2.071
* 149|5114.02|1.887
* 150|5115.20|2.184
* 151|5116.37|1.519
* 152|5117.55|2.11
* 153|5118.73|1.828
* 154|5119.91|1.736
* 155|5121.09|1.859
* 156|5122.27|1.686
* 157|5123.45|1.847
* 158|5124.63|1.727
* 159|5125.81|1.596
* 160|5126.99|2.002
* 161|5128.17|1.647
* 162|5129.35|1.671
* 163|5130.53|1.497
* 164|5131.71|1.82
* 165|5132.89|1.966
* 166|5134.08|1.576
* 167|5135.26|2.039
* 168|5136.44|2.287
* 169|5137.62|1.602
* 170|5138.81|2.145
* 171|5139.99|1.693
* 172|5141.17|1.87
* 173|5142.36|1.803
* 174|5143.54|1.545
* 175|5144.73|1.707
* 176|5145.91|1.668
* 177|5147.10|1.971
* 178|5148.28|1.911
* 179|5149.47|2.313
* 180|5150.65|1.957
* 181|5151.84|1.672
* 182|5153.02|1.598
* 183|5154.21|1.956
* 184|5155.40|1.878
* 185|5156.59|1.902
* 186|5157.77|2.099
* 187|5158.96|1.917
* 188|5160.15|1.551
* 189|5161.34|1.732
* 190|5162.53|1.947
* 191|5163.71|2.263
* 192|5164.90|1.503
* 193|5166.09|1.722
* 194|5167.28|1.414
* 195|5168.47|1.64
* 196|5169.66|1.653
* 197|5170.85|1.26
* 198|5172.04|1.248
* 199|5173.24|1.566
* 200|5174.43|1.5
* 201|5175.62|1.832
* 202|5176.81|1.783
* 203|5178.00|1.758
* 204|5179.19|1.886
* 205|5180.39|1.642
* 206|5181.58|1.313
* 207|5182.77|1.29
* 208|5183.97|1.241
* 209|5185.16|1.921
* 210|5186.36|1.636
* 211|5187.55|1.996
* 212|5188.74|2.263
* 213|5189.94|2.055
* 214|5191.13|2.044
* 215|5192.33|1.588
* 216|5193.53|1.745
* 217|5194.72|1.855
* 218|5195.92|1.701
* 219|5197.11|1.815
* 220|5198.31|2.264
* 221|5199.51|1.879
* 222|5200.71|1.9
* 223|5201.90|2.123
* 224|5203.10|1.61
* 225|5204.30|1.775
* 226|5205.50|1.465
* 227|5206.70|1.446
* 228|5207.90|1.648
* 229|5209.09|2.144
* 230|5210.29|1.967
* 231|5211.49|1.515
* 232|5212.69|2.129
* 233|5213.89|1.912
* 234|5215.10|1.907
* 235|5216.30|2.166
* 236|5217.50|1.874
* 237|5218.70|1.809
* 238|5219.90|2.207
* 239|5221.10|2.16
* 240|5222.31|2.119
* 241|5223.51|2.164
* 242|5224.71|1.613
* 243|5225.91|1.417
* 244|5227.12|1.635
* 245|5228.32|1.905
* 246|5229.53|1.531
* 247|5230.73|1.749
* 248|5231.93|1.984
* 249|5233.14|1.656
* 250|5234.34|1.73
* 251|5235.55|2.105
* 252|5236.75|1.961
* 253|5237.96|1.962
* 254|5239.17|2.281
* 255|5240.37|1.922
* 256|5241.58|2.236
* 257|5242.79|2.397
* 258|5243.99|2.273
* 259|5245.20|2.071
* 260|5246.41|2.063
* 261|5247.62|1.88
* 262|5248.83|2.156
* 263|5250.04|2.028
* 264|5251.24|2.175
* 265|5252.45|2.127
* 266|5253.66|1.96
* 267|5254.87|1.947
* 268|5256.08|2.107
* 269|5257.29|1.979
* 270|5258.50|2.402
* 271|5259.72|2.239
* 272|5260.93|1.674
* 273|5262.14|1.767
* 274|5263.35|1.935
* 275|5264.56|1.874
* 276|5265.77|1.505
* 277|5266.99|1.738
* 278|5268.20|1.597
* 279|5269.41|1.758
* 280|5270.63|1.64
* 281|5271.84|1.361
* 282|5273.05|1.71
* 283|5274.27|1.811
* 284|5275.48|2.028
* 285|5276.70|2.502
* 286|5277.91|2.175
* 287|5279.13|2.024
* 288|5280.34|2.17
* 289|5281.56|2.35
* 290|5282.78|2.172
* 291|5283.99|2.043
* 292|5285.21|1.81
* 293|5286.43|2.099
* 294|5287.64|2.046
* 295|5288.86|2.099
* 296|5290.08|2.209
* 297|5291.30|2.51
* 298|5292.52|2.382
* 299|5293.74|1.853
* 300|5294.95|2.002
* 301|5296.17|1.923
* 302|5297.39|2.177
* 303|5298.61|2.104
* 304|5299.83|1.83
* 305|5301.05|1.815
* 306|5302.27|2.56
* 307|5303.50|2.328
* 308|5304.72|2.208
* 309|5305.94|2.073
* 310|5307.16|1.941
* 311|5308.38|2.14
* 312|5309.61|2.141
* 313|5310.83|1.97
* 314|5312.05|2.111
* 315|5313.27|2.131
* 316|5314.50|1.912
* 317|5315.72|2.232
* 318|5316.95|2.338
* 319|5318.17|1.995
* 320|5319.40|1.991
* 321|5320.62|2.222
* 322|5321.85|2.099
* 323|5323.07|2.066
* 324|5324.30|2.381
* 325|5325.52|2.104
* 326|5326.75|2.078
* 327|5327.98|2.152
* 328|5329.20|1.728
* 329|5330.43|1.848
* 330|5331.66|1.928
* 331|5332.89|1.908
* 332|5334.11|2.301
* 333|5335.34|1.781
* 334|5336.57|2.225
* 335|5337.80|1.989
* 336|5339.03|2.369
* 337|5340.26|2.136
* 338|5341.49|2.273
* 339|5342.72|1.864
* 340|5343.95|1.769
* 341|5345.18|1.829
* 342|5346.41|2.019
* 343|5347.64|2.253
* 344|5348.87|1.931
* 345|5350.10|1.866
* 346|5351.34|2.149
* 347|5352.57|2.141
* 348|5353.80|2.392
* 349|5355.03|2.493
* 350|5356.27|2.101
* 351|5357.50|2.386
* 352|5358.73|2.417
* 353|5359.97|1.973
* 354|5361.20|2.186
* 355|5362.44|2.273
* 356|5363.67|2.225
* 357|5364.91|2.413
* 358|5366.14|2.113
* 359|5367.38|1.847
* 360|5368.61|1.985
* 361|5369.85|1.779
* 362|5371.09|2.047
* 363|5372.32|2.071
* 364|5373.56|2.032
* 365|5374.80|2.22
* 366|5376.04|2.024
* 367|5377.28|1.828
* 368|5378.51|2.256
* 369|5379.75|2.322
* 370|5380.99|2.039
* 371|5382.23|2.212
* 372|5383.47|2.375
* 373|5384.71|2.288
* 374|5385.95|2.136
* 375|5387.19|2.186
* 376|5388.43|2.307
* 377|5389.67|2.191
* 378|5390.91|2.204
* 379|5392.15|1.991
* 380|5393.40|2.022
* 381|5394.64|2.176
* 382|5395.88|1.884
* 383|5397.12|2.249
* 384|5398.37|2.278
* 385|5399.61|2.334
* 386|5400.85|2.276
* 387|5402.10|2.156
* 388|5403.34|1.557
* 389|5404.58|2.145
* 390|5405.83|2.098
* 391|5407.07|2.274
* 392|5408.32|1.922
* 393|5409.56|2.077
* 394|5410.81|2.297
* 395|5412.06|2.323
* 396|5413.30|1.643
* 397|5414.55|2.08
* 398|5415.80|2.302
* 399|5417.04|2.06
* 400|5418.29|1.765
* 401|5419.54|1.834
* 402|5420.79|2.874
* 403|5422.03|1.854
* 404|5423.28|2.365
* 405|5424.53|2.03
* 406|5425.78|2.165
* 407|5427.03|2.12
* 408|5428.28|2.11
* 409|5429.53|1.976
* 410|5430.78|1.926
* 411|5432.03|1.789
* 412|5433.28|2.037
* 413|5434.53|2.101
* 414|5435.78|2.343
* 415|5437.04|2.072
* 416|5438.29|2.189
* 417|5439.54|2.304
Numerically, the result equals 0.11 mag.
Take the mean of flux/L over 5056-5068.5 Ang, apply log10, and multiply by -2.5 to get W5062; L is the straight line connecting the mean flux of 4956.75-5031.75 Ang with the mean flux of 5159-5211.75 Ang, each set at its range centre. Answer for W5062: -0.10 mag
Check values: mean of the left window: 1.89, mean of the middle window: 2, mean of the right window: 1.73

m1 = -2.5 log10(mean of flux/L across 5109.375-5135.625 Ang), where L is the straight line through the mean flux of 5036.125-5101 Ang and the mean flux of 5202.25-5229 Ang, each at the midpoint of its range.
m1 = 0.04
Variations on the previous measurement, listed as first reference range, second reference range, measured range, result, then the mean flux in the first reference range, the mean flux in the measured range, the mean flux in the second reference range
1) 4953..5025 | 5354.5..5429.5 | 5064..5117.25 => 0.045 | 1.89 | 1.87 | 2.13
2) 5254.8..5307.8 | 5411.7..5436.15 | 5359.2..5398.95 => -0.037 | 2.01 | 2.13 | 2.08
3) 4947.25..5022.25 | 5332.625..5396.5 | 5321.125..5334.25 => 0.028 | 1.91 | 2.05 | 2.12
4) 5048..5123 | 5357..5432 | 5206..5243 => 0.049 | 1.89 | 1.91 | 2.12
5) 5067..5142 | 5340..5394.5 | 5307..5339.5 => 0.001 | 1.85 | 2.08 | 2.13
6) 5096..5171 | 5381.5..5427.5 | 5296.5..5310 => -0.051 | 1.82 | 2.11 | 2.14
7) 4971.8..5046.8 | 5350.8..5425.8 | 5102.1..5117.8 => 0.010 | 1.84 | 1.9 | 2.14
